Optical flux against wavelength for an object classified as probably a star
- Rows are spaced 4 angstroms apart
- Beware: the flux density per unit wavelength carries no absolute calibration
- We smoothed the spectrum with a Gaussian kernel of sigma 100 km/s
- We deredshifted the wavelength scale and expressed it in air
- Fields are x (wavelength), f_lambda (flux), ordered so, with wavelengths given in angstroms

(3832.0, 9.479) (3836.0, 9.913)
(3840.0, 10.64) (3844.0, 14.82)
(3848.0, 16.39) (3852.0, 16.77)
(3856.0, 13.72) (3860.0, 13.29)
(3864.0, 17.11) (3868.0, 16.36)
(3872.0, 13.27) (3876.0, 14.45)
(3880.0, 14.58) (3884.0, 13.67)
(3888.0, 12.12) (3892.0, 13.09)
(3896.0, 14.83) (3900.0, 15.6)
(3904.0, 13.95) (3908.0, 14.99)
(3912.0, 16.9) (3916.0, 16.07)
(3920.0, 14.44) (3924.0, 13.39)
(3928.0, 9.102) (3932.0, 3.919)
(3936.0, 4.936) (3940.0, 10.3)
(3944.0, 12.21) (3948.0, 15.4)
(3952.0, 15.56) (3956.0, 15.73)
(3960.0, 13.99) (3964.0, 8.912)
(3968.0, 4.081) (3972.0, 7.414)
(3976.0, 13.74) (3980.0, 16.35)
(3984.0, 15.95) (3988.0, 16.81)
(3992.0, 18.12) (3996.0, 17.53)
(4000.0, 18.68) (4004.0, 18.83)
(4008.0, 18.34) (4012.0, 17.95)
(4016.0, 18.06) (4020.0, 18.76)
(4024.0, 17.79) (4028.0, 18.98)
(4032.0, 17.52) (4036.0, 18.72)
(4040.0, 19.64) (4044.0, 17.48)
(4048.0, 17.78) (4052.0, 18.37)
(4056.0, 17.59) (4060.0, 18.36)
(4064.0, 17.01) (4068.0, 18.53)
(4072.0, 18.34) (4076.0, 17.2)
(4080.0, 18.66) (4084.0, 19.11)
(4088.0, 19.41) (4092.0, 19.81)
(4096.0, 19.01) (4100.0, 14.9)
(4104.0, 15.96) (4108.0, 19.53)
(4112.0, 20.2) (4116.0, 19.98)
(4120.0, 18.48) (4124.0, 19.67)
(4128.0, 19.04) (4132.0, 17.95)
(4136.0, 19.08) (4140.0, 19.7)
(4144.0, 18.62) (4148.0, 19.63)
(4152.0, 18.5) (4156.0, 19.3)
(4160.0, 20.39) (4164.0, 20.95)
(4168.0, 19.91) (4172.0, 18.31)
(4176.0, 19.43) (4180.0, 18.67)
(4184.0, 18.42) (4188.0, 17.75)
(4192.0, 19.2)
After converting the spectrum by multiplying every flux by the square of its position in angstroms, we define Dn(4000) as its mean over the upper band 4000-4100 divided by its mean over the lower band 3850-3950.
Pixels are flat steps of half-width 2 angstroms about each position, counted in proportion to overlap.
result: 1.48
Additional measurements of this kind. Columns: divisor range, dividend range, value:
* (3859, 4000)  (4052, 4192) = 1.53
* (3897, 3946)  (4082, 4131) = 1.69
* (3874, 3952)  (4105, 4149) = 1.65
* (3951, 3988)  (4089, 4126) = 1.59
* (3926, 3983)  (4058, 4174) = 1.86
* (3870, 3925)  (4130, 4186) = 1.52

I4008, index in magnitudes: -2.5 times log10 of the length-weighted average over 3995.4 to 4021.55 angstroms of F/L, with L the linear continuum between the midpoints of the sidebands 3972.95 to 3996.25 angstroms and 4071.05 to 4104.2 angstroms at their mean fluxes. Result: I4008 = -0.12 mag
